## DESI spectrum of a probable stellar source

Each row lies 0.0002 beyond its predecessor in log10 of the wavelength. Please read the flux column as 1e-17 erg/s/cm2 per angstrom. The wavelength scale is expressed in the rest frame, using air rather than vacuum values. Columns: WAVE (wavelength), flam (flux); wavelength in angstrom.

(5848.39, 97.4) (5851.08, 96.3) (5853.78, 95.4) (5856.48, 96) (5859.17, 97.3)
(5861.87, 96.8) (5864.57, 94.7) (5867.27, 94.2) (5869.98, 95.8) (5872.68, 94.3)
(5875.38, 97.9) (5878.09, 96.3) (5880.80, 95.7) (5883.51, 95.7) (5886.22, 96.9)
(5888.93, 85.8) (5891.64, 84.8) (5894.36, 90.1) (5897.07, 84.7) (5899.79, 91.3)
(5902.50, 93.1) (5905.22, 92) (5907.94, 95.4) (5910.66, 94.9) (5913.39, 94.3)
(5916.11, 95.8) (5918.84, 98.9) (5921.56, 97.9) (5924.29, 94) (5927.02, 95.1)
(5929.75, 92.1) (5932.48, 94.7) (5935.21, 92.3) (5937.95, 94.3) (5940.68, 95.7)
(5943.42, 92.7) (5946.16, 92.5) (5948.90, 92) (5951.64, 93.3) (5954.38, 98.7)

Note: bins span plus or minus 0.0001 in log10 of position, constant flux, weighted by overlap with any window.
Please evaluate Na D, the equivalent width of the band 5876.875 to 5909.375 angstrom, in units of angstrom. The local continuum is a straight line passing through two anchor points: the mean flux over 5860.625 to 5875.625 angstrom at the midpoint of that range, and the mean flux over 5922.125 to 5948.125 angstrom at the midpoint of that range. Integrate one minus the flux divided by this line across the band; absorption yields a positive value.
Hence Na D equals 1.0 angstrom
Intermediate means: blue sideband 95.5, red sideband 93.8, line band 91.8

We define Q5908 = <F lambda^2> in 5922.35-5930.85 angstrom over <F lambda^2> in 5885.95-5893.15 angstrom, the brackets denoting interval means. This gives 1.1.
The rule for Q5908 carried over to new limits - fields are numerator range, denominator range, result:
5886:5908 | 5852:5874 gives 0.95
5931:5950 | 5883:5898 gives 1.06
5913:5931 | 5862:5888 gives 1.02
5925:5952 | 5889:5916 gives 1.04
